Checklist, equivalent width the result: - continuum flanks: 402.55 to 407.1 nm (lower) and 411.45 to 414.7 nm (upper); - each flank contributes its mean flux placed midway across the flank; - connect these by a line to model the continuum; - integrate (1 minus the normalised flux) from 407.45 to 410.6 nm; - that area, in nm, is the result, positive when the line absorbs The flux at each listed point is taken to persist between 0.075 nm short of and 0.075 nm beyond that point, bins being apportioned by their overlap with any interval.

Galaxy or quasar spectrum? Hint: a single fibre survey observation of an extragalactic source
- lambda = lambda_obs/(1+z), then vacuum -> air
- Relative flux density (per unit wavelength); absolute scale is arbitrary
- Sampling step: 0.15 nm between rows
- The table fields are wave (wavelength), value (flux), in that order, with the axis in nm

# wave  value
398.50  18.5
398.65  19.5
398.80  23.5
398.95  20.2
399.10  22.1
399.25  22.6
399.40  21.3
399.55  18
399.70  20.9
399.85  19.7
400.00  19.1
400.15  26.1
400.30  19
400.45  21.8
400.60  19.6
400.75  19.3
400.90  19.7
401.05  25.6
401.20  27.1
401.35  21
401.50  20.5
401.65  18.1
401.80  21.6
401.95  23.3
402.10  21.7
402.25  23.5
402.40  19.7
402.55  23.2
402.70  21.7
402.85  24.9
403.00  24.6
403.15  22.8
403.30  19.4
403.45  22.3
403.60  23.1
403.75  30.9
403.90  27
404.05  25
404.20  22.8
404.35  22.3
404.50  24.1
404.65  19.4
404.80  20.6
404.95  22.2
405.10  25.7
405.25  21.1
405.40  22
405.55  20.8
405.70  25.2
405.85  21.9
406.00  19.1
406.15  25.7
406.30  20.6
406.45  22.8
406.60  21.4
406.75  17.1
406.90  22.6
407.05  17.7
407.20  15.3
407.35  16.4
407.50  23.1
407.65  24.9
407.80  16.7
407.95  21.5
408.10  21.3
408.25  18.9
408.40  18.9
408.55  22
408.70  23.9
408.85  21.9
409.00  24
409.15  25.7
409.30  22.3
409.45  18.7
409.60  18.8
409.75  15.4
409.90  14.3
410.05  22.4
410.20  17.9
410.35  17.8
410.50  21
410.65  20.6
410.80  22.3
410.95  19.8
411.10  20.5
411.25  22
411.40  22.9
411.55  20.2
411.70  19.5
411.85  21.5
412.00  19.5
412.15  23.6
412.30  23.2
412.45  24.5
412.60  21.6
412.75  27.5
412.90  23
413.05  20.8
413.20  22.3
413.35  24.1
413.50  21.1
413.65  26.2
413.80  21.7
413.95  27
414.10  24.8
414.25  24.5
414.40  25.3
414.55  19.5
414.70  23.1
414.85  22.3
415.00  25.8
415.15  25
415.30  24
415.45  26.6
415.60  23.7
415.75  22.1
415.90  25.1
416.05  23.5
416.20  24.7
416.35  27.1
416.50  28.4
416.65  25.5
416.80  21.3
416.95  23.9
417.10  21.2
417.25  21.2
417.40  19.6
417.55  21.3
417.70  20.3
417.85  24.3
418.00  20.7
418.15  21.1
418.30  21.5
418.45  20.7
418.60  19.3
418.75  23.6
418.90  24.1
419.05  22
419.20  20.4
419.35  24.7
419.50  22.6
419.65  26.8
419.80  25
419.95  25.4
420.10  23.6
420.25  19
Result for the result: 0.310 nm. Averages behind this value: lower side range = 22.6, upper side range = 22.9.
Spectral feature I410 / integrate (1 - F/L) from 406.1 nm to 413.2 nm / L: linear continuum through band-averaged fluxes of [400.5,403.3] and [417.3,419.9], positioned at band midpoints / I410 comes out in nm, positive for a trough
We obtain 0.39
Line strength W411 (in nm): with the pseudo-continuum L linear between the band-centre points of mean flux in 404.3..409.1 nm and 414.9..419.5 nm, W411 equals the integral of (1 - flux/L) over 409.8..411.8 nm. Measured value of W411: 0.18 nm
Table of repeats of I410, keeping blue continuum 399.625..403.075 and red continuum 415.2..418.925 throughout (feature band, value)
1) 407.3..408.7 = 0.10 nm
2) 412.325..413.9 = -0.04 nm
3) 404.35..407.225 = 0.09 nm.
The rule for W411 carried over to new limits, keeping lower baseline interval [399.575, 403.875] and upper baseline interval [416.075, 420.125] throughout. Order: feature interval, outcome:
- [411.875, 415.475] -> -0.127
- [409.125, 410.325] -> 0.183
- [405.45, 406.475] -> 0.005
